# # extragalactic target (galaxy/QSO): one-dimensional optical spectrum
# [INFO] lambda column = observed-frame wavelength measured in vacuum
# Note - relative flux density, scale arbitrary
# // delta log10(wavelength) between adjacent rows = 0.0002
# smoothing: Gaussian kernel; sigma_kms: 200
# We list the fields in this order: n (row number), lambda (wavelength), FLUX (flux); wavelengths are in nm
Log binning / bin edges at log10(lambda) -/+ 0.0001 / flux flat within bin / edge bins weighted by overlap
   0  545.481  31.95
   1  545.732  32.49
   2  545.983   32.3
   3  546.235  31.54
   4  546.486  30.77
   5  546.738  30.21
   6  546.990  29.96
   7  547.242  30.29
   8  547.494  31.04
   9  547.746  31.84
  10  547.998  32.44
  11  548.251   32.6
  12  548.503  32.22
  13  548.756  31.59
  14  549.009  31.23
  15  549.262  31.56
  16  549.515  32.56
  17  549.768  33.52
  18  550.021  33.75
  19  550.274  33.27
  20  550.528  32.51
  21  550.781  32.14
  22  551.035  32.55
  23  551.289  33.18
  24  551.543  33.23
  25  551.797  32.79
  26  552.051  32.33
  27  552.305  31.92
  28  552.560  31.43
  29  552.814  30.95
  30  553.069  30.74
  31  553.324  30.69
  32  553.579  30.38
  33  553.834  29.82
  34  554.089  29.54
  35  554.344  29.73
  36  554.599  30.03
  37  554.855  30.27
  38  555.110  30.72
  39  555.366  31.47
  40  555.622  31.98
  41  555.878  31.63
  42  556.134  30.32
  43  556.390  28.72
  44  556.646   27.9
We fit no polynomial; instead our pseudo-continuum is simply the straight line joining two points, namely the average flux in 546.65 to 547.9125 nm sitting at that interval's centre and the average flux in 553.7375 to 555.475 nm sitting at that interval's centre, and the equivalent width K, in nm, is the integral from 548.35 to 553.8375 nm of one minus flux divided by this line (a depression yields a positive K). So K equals -0.286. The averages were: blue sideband 30.7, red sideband 30.2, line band 32.1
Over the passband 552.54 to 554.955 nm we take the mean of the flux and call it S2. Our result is 30.3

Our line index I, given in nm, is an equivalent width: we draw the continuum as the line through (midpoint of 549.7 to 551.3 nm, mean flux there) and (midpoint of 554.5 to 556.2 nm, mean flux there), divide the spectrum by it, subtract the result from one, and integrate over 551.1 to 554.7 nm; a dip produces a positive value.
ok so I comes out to 0.084 nm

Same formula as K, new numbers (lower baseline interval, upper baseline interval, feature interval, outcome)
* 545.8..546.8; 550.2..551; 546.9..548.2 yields 0.02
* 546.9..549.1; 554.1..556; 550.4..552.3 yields -0.09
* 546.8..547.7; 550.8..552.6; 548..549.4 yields -0.03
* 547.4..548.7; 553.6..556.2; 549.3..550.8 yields -0.06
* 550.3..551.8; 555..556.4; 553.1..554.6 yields 0.08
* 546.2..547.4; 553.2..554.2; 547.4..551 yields -0.23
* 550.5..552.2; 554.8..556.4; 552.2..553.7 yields 0.05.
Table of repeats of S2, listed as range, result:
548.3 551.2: 32.5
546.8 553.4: 32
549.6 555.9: 31.6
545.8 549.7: 31.5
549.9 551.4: 32.9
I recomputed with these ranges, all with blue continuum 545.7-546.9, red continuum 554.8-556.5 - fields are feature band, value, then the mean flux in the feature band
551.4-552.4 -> -0.05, 32.6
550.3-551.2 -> -0.04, 32.5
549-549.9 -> -0.03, 32.4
